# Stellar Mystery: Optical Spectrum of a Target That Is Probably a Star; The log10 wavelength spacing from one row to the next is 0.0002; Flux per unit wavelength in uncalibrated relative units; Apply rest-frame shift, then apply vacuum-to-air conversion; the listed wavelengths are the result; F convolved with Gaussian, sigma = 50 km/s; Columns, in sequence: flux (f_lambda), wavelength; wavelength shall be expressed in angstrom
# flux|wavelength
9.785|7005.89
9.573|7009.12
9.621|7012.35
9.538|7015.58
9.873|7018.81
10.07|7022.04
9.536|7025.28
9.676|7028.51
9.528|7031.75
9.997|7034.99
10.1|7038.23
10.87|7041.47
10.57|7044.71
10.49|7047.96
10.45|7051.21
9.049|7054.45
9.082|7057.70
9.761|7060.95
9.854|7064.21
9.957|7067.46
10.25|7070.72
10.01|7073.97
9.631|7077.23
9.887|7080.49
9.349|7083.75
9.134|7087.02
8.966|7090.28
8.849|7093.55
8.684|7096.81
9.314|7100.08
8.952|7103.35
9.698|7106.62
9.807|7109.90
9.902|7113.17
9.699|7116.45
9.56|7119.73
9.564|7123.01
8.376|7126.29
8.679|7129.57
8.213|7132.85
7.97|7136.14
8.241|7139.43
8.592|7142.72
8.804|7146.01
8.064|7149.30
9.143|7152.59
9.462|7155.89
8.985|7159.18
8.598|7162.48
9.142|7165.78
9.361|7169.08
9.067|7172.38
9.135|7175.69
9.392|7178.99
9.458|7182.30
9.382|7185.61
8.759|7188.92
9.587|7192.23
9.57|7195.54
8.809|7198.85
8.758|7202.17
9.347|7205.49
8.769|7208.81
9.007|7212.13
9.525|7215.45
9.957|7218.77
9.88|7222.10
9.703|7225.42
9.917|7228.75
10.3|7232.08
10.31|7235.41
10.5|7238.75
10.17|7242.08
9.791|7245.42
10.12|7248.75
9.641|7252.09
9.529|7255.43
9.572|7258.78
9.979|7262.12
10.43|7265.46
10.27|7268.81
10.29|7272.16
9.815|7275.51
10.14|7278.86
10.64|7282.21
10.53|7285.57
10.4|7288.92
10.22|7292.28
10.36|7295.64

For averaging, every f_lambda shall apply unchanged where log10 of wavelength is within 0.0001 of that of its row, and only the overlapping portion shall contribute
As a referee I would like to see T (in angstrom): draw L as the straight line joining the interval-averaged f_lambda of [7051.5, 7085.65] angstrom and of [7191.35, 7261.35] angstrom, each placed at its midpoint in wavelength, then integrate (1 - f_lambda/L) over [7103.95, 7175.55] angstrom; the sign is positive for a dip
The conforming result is 5.09 angstrom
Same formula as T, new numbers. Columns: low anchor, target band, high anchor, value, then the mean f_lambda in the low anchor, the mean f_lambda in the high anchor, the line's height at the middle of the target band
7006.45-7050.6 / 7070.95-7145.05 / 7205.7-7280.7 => 5.80 angstrom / 9.96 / 9.88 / 9.93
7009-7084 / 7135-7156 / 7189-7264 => 2.56 angstrom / 9.88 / 9.65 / 9.76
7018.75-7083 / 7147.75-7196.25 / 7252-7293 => 4.36 angstrom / 9.93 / 10.1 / 10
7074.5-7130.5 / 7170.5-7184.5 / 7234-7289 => 0.61 angstrom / 9.32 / 10.1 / 9.69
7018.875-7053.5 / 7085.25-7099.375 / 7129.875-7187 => 0.89 angstrom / 10.1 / 8.88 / 9.54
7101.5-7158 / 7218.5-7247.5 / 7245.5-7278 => -0.95 angstrom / 8.98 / 9.96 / 9.75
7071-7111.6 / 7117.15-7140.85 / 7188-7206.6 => 1.53 angstrom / 9.39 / 9.15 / 9.3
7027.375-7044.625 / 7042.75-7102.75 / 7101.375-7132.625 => 0.74 angstrom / 10.1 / 9.31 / 9.74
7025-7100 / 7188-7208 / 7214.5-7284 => 1.62 angstrom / 9.72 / 10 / 9.94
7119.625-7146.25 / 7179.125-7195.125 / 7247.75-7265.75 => -0.33 angstrom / 8.61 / 9.83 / 9.14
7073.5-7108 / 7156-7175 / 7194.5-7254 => 0.87 angstrom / 9.29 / 9.67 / 9.5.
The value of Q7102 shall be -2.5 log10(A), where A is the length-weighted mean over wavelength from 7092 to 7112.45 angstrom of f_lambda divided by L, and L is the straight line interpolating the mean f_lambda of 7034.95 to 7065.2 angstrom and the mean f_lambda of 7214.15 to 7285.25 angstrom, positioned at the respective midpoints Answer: 0.09 mag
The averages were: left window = 10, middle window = 9.25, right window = 10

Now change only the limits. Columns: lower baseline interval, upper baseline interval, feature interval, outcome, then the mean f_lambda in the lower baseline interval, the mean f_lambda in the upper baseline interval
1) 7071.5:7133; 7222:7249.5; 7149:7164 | 0.083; 9.32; 10.1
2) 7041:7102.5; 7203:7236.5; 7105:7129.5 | 0.022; 9.66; 9.64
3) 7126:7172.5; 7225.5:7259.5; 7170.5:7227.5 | 0.009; 8.71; 9.98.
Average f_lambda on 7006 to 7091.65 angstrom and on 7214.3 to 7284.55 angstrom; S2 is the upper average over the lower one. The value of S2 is 1.0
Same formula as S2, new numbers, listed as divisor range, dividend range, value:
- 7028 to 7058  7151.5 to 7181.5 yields 0.91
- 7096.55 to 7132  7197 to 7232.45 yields 1.01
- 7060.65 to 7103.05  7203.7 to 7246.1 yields 1.03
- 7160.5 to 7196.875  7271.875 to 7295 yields 1.12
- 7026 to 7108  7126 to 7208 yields 0.92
